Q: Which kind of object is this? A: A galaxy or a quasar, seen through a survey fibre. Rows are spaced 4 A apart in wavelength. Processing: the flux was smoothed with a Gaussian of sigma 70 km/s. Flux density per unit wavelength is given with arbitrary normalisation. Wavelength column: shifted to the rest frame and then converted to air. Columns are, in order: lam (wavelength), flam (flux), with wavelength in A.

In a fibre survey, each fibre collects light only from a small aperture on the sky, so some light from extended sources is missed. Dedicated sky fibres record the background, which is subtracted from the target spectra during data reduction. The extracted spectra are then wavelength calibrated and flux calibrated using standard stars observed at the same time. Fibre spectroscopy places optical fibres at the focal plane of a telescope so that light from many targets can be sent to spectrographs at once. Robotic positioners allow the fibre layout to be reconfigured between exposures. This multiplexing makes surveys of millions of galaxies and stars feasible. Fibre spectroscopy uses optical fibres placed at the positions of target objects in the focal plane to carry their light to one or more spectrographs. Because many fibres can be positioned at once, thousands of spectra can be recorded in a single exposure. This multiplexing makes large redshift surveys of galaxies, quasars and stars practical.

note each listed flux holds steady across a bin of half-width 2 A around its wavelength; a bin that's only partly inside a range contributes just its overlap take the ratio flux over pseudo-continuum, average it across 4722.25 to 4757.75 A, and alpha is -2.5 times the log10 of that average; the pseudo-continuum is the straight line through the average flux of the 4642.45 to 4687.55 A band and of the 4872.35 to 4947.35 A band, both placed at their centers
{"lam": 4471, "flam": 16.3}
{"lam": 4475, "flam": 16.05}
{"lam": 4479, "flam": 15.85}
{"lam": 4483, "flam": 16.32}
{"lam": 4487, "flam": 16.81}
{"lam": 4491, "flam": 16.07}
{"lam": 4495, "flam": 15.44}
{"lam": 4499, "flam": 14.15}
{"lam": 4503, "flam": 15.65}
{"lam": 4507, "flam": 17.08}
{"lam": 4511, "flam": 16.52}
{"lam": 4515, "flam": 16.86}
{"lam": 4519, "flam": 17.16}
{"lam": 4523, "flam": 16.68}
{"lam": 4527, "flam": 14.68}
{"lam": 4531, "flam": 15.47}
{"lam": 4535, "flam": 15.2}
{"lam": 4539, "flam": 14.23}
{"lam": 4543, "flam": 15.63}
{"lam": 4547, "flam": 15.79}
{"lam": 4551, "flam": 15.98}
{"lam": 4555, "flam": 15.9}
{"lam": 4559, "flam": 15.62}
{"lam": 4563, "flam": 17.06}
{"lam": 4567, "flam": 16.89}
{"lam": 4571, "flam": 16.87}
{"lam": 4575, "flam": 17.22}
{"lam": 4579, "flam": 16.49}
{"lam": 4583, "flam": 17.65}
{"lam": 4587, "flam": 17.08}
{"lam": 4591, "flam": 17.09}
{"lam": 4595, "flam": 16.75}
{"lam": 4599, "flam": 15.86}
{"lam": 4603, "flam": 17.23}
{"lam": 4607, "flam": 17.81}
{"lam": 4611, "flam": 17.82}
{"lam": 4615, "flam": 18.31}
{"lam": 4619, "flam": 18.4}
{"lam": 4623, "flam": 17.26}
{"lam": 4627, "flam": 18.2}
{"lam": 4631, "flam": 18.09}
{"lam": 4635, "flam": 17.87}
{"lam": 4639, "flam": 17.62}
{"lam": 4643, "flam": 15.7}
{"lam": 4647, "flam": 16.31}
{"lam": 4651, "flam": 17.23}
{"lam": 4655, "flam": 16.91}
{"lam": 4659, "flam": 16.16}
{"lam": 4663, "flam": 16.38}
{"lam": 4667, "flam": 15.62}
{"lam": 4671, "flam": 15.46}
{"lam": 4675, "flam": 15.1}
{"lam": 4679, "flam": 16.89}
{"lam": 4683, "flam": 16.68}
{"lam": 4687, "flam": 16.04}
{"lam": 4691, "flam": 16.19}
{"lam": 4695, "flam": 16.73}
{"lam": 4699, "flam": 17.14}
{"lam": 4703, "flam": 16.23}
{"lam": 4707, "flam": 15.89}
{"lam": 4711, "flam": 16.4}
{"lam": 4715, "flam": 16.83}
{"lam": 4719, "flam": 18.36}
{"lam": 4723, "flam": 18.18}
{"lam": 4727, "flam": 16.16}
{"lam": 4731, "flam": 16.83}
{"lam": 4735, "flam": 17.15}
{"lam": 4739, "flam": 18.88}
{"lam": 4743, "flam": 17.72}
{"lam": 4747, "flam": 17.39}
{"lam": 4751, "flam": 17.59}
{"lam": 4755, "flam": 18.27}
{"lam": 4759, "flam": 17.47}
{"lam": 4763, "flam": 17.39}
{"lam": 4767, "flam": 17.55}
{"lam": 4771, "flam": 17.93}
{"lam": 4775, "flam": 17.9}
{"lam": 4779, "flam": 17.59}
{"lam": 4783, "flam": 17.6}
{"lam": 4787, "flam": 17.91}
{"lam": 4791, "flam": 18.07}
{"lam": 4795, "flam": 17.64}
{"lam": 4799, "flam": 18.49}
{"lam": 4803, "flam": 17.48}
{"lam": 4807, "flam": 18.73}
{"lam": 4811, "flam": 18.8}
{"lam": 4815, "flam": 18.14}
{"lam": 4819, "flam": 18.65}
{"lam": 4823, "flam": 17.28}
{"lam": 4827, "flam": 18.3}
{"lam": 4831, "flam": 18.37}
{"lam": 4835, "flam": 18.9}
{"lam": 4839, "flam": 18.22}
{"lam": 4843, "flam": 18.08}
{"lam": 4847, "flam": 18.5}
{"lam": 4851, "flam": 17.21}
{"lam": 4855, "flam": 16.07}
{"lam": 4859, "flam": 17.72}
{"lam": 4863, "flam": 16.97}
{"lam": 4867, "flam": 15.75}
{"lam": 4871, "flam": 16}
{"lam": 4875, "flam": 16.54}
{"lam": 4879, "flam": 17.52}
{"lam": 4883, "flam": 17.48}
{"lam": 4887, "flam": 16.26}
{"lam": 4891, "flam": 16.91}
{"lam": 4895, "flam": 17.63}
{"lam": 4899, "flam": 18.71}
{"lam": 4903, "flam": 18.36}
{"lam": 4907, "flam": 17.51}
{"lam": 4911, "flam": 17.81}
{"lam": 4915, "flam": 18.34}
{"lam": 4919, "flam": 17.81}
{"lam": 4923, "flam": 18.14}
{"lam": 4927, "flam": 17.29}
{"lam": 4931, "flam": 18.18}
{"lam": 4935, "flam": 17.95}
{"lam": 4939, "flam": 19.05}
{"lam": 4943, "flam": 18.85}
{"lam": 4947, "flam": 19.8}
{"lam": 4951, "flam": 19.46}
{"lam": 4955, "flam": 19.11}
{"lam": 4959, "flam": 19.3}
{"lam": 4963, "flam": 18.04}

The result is -0.05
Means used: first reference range 16.2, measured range 17.6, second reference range 17.8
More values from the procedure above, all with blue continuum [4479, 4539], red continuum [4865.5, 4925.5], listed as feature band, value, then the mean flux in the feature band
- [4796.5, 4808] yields -0.07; 18.2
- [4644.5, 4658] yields -0.02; 16.7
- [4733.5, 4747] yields -0.07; 17.9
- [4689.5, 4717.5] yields 0.01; 16.5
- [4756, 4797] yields -0.05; 17.7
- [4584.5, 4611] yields -0.05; 17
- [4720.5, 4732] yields -0.02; 17.1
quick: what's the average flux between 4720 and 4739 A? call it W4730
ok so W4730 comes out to 17.3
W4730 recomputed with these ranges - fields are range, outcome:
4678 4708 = 16.5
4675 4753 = 17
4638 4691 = 16.3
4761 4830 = 18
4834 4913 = 17.4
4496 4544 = 15.8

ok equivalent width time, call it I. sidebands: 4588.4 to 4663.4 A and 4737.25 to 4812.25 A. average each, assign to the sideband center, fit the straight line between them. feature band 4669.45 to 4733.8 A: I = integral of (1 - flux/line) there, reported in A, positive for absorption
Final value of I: 3.6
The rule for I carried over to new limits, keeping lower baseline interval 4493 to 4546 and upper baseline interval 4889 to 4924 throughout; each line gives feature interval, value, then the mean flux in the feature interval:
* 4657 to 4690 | 1.1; 16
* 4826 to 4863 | -0.7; 17.9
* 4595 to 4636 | -3.4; 17.6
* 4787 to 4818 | -1.5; 18.2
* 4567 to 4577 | -0.6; 17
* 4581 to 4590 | -0.7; 17.3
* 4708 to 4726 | -0.5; 17.3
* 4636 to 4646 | -0.2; 16.7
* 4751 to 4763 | -0.5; 17.7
